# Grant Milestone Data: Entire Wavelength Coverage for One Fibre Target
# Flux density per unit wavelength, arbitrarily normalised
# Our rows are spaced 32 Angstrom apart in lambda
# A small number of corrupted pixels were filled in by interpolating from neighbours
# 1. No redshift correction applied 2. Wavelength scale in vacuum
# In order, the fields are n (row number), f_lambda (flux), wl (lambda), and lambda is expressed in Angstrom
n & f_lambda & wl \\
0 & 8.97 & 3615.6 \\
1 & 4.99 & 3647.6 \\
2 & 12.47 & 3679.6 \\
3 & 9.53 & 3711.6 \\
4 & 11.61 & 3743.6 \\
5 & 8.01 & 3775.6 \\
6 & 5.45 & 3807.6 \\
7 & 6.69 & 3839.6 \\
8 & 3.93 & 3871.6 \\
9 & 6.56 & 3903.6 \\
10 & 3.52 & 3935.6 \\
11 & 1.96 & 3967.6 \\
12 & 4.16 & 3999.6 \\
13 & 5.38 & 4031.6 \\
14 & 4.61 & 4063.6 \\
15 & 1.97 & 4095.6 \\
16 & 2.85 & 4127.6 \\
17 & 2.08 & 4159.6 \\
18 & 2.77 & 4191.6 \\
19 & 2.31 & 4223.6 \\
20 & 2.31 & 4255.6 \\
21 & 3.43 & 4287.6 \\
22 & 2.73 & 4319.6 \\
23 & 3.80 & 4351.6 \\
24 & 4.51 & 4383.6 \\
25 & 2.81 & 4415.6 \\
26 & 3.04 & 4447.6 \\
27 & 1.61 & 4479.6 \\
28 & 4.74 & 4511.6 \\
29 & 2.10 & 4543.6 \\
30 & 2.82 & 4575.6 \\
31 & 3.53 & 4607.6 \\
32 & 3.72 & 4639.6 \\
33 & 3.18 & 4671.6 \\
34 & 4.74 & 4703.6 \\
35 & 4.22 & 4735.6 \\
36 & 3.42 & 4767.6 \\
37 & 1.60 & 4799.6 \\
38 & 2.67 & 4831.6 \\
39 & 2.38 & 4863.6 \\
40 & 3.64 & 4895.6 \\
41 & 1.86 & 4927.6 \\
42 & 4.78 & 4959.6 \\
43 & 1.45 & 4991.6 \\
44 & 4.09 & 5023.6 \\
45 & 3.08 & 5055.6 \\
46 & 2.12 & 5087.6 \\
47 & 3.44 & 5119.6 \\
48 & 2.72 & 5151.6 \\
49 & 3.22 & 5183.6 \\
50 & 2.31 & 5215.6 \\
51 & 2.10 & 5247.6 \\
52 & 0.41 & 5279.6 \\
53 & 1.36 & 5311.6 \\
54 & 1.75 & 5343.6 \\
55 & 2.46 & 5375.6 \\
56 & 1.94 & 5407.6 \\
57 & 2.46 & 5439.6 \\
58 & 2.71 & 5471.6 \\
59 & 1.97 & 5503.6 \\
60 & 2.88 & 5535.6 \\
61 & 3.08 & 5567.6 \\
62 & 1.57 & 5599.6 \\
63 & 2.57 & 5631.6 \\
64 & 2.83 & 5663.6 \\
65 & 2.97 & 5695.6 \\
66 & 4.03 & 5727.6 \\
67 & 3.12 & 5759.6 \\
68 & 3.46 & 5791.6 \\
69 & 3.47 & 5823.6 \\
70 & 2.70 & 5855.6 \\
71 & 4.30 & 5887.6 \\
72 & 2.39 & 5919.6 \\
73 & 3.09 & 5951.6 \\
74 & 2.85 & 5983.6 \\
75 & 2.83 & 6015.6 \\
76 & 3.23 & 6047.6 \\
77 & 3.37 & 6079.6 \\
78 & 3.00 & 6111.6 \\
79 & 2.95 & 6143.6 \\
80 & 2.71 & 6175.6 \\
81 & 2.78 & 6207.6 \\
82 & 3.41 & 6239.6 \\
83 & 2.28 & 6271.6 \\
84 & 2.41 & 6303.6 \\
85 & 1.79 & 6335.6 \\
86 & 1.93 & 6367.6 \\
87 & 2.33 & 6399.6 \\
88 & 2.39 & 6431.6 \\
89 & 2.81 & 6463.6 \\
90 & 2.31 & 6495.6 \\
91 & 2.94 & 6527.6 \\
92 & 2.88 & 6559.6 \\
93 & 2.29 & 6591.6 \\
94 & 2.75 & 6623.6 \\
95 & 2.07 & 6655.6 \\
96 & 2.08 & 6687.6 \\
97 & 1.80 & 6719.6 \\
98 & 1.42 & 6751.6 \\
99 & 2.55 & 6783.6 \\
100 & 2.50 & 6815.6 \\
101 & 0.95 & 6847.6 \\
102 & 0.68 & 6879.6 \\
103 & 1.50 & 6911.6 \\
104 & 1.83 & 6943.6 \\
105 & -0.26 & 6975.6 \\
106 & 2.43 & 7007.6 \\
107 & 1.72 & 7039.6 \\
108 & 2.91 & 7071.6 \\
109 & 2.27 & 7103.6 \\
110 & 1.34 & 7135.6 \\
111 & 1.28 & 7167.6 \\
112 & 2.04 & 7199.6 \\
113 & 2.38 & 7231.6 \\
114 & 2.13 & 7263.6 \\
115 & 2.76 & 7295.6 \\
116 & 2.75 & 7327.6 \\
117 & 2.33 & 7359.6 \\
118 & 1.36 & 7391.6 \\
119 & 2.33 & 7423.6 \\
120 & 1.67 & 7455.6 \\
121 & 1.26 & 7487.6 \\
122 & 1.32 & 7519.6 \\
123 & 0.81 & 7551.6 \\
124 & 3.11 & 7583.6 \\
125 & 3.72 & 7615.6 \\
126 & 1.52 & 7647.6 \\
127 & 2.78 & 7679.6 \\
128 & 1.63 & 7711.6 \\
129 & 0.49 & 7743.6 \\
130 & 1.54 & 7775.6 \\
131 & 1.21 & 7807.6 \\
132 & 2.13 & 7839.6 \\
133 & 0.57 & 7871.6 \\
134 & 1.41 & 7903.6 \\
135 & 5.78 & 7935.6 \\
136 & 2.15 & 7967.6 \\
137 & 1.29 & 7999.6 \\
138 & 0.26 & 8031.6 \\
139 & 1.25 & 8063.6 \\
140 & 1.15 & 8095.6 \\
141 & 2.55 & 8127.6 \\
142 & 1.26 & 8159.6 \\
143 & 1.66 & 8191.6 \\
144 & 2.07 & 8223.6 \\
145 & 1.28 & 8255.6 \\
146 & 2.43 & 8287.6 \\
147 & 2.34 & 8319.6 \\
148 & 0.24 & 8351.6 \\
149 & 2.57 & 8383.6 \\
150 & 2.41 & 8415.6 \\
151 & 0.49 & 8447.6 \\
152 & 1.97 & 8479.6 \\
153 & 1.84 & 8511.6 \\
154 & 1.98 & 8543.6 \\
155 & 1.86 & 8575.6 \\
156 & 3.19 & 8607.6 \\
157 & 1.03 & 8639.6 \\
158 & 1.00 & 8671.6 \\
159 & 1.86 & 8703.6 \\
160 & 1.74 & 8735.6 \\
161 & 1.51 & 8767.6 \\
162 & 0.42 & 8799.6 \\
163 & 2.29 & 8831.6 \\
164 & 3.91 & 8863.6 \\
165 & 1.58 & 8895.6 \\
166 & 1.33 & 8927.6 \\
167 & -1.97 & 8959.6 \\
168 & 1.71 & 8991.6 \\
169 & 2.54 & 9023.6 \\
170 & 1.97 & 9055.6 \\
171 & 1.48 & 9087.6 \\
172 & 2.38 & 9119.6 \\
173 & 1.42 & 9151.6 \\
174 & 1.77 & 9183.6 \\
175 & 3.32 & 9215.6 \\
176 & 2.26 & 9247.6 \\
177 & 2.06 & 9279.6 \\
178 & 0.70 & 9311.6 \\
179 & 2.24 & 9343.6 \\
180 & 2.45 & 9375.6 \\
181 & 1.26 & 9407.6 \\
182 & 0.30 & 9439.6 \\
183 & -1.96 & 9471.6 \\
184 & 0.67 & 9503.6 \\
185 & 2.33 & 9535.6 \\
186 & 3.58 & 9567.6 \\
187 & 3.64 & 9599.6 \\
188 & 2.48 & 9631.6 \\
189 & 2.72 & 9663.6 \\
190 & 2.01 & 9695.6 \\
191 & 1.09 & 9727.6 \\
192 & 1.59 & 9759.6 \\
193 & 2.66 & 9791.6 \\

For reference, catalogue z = 1.128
